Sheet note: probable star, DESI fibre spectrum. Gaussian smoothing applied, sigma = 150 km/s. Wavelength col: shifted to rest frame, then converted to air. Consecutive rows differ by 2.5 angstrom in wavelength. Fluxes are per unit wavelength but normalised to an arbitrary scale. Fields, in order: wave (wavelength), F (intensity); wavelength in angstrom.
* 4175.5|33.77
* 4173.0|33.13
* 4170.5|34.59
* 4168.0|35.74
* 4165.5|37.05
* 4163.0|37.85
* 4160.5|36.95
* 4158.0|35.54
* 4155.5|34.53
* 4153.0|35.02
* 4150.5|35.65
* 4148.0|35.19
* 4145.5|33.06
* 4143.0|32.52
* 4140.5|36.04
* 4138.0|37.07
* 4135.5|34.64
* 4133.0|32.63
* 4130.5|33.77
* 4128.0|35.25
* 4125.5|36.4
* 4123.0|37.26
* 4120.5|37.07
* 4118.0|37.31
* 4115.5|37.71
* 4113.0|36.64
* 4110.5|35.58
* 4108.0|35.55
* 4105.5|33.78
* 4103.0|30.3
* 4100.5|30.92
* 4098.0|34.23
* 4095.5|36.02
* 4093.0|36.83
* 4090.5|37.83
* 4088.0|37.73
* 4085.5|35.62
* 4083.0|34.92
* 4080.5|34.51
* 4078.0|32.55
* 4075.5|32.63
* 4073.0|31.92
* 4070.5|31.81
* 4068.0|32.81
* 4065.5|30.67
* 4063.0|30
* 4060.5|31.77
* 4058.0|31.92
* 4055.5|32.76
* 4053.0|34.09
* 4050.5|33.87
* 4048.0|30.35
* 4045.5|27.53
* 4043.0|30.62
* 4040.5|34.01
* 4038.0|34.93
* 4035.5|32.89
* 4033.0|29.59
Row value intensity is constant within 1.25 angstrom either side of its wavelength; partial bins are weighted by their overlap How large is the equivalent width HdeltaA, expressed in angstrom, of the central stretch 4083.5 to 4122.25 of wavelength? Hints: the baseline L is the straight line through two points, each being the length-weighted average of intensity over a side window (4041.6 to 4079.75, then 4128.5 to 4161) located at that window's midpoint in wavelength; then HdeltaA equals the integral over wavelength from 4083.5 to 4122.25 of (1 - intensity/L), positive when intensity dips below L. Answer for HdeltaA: -2.7 angstrom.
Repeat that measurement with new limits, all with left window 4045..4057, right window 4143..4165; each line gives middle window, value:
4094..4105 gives 0.2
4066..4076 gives 0.2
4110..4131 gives -1.3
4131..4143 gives 0.0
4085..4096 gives -1.2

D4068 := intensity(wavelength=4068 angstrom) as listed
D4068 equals 32.81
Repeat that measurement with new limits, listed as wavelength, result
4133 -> 32.63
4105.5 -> 33.78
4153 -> 35.02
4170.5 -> 34.59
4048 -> 30.35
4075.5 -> 32.63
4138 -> 37.07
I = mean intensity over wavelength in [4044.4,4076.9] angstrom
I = 31.7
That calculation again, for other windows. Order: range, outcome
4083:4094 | 36.8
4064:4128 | 34.7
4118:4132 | 36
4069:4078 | 32.2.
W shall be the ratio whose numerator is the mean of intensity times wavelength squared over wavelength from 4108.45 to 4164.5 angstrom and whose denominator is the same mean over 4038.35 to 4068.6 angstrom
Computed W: 1.2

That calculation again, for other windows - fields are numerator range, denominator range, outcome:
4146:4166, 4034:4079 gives 1.17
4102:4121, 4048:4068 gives 1.14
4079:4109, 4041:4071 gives 1.12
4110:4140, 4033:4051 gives 1.18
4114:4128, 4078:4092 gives 1.05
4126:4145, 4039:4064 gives 1.13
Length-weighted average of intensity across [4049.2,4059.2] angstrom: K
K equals 33.2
